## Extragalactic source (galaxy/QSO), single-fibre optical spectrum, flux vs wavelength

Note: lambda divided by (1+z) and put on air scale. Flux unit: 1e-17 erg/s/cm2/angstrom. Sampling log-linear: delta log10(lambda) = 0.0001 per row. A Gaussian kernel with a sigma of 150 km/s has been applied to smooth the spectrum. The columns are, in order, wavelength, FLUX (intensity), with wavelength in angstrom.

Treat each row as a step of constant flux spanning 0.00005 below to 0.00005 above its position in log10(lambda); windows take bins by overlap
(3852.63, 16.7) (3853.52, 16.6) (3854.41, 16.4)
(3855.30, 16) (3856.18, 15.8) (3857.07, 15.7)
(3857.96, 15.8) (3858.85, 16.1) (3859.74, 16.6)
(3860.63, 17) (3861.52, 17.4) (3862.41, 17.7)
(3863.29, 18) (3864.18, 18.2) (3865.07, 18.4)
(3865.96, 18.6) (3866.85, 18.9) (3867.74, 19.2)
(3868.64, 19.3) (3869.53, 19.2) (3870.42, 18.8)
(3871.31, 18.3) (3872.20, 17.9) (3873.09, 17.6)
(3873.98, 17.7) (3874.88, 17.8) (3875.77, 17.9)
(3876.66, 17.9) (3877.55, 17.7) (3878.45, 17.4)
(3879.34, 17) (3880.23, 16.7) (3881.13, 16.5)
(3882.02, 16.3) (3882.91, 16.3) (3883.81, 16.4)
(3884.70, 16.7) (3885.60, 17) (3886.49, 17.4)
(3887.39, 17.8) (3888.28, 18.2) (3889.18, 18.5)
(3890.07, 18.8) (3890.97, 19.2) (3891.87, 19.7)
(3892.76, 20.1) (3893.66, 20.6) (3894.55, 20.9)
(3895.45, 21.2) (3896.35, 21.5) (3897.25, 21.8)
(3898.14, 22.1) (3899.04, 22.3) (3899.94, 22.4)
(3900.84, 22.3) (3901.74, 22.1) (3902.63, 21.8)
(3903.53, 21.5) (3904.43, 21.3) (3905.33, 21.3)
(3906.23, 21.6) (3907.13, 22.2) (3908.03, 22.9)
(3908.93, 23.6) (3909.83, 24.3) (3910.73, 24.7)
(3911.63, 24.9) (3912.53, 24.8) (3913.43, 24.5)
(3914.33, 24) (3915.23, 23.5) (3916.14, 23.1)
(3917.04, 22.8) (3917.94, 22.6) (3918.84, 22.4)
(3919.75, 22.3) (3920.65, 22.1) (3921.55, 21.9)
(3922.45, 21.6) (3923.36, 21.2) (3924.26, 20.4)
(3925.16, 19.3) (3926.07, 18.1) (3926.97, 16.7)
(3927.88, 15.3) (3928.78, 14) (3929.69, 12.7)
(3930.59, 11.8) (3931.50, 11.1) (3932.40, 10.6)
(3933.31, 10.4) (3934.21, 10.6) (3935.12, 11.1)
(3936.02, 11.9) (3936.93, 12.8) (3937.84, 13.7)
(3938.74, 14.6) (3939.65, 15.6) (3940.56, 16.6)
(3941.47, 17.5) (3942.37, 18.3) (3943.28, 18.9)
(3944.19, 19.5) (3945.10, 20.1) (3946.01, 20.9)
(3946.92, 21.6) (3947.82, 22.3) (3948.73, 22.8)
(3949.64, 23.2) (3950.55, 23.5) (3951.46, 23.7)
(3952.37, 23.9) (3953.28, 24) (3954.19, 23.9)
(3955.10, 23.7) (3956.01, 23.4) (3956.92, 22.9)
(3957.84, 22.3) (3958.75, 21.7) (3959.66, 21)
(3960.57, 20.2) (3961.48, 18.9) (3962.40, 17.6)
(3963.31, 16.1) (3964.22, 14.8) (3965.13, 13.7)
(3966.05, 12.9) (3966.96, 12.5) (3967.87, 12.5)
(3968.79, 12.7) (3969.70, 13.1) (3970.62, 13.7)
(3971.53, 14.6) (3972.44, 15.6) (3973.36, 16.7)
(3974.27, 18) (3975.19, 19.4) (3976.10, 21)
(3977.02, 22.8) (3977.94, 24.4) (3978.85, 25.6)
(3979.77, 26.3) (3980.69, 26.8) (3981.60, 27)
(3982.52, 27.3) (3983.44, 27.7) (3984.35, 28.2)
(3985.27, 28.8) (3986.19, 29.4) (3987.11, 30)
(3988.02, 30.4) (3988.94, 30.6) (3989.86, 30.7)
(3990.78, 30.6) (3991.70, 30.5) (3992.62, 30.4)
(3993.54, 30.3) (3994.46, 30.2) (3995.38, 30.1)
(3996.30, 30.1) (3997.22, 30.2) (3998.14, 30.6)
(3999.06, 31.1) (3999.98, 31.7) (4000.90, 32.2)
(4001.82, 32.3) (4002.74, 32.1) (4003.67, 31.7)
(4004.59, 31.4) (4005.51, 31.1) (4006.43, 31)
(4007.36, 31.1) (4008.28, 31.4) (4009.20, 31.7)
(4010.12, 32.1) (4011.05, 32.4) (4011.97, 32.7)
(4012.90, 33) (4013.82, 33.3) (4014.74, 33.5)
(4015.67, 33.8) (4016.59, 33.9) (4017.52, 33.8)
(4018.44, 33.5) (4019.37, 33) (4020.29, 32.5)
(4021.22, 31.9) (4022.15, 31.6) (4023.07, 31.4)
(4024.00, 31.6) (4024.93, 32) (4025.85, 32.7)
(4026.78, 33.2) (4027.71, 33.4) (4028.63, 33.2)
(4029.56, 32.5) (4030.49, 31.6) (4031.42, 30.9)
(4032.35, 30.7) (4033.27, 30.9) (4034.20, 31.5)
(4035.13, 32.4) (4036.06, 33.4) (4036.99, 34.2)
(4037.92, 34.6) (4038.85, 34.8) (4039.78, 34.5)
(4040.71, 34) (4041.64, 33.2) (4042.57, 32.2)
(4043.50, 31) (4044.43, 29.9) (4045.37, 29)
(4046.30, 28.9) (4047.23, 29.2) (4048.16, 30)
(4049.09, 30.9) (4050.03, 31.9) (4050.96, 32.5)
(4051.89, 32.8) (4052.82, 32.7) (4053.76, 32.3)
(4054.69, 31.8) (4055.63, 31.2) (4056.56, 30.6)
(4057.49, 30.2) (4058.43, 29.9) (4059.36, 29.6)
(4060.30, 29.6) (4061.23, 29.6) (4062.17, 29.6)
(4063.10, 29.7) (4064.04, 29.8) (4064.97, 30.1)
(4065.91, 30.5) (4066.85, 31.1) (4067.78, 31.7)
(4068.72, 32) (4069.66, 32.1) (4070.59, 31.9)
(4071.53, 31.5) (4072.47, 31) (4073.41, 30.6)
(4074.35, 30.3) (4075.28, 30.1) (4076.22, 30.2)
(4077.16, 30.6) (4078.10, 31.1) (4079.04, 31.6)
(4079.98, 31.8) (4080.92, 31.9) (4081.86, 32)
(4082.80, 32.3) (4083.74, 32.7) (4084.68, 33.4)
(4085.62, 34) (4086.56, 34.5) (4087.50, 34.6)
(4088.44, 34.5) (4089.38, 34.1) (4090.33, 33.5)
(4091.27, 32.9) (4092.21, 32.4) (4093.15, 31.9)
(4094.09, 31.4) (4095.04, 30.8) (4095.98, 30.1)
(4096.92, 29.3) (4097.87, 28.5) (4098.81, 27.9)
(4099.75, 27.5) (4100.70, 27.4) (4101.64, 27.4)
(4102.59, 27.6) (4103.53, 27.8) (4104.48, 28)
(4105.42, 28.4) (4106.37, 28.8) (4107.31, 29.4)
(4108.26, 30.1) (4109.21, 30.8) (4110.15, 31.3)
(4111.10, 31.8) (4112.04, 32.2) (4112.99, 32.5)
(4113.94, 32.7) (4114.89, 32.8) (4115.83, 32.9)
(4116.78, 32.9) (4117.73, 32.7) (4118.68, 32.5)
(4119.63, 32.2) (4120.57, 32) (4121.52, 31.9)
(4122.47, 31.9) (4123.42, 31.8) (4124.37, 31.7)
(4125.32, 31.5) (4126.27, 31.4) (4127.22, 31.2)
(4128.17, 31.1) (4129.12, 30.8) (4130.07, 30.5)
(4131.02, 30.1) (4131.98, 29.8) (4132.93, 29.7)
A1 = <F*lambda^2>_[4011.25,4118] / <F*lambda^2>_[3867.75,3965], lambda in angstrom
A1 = 1.75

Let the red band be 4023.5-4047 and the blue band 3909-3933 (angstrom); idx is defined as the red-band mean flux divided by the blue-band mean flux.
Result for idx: 1.61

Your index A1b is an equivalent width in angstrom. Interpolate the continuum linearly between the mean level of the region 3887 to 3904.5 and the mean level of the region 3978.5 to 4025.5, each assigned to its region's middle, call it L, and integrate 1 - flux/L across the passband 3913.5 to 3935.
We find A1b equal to 4.7 angstrom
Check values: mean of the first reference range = 20.7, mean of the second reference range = 30.9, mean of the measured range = 18.2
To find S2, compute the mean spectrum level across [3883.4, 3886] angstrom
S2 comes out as 16.7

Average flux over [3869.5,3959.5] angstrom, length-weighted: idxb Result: 19.5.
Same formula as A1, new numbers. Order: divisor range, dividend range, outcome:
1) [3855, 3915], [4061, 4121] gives 1.77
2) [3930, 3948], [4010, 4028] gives 2.22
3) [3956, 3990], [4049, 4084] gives 1.53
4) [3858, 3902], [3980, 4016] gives 1.75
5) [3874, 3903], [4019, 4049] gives 1.81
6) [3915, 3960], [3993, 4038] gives 1.76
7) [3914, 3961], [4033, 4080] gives 1.74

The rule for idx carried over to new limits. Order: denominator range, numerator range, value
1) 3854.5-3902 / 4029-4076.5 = 1.70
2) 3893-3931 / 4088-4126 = 1.46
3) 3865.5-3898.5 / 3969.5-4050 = 1.61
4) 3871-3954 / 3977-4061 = 1.61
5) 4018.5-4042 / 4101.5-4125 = 0.95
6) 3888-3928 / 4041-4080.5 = 1.43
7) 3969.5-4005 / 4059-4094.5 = 1.18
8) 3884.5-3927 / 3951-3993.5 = 1.04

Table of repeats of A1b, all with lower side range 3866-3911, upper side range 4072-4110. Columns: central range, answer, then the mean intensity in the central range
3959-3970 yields 3.8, 15.7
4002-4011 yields -1.9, 31.6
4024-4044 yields -3.6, 32.7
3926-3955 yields 6.8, 17.3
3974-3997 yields -2.4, 27.6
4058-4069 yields -0.3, 30.2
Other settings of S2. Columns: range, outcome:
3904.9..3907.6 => 21.7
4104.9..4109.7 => 29.5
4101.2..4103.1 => 27.5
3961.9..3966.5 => 15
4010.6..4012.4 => 32.6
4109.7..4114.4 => 32.1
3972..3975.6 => 17.4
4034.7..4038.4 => 33.7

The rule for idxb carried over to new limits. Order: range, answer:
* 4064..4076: 31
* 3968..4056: 29.7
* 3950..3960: 23.1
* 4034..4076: 31.3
